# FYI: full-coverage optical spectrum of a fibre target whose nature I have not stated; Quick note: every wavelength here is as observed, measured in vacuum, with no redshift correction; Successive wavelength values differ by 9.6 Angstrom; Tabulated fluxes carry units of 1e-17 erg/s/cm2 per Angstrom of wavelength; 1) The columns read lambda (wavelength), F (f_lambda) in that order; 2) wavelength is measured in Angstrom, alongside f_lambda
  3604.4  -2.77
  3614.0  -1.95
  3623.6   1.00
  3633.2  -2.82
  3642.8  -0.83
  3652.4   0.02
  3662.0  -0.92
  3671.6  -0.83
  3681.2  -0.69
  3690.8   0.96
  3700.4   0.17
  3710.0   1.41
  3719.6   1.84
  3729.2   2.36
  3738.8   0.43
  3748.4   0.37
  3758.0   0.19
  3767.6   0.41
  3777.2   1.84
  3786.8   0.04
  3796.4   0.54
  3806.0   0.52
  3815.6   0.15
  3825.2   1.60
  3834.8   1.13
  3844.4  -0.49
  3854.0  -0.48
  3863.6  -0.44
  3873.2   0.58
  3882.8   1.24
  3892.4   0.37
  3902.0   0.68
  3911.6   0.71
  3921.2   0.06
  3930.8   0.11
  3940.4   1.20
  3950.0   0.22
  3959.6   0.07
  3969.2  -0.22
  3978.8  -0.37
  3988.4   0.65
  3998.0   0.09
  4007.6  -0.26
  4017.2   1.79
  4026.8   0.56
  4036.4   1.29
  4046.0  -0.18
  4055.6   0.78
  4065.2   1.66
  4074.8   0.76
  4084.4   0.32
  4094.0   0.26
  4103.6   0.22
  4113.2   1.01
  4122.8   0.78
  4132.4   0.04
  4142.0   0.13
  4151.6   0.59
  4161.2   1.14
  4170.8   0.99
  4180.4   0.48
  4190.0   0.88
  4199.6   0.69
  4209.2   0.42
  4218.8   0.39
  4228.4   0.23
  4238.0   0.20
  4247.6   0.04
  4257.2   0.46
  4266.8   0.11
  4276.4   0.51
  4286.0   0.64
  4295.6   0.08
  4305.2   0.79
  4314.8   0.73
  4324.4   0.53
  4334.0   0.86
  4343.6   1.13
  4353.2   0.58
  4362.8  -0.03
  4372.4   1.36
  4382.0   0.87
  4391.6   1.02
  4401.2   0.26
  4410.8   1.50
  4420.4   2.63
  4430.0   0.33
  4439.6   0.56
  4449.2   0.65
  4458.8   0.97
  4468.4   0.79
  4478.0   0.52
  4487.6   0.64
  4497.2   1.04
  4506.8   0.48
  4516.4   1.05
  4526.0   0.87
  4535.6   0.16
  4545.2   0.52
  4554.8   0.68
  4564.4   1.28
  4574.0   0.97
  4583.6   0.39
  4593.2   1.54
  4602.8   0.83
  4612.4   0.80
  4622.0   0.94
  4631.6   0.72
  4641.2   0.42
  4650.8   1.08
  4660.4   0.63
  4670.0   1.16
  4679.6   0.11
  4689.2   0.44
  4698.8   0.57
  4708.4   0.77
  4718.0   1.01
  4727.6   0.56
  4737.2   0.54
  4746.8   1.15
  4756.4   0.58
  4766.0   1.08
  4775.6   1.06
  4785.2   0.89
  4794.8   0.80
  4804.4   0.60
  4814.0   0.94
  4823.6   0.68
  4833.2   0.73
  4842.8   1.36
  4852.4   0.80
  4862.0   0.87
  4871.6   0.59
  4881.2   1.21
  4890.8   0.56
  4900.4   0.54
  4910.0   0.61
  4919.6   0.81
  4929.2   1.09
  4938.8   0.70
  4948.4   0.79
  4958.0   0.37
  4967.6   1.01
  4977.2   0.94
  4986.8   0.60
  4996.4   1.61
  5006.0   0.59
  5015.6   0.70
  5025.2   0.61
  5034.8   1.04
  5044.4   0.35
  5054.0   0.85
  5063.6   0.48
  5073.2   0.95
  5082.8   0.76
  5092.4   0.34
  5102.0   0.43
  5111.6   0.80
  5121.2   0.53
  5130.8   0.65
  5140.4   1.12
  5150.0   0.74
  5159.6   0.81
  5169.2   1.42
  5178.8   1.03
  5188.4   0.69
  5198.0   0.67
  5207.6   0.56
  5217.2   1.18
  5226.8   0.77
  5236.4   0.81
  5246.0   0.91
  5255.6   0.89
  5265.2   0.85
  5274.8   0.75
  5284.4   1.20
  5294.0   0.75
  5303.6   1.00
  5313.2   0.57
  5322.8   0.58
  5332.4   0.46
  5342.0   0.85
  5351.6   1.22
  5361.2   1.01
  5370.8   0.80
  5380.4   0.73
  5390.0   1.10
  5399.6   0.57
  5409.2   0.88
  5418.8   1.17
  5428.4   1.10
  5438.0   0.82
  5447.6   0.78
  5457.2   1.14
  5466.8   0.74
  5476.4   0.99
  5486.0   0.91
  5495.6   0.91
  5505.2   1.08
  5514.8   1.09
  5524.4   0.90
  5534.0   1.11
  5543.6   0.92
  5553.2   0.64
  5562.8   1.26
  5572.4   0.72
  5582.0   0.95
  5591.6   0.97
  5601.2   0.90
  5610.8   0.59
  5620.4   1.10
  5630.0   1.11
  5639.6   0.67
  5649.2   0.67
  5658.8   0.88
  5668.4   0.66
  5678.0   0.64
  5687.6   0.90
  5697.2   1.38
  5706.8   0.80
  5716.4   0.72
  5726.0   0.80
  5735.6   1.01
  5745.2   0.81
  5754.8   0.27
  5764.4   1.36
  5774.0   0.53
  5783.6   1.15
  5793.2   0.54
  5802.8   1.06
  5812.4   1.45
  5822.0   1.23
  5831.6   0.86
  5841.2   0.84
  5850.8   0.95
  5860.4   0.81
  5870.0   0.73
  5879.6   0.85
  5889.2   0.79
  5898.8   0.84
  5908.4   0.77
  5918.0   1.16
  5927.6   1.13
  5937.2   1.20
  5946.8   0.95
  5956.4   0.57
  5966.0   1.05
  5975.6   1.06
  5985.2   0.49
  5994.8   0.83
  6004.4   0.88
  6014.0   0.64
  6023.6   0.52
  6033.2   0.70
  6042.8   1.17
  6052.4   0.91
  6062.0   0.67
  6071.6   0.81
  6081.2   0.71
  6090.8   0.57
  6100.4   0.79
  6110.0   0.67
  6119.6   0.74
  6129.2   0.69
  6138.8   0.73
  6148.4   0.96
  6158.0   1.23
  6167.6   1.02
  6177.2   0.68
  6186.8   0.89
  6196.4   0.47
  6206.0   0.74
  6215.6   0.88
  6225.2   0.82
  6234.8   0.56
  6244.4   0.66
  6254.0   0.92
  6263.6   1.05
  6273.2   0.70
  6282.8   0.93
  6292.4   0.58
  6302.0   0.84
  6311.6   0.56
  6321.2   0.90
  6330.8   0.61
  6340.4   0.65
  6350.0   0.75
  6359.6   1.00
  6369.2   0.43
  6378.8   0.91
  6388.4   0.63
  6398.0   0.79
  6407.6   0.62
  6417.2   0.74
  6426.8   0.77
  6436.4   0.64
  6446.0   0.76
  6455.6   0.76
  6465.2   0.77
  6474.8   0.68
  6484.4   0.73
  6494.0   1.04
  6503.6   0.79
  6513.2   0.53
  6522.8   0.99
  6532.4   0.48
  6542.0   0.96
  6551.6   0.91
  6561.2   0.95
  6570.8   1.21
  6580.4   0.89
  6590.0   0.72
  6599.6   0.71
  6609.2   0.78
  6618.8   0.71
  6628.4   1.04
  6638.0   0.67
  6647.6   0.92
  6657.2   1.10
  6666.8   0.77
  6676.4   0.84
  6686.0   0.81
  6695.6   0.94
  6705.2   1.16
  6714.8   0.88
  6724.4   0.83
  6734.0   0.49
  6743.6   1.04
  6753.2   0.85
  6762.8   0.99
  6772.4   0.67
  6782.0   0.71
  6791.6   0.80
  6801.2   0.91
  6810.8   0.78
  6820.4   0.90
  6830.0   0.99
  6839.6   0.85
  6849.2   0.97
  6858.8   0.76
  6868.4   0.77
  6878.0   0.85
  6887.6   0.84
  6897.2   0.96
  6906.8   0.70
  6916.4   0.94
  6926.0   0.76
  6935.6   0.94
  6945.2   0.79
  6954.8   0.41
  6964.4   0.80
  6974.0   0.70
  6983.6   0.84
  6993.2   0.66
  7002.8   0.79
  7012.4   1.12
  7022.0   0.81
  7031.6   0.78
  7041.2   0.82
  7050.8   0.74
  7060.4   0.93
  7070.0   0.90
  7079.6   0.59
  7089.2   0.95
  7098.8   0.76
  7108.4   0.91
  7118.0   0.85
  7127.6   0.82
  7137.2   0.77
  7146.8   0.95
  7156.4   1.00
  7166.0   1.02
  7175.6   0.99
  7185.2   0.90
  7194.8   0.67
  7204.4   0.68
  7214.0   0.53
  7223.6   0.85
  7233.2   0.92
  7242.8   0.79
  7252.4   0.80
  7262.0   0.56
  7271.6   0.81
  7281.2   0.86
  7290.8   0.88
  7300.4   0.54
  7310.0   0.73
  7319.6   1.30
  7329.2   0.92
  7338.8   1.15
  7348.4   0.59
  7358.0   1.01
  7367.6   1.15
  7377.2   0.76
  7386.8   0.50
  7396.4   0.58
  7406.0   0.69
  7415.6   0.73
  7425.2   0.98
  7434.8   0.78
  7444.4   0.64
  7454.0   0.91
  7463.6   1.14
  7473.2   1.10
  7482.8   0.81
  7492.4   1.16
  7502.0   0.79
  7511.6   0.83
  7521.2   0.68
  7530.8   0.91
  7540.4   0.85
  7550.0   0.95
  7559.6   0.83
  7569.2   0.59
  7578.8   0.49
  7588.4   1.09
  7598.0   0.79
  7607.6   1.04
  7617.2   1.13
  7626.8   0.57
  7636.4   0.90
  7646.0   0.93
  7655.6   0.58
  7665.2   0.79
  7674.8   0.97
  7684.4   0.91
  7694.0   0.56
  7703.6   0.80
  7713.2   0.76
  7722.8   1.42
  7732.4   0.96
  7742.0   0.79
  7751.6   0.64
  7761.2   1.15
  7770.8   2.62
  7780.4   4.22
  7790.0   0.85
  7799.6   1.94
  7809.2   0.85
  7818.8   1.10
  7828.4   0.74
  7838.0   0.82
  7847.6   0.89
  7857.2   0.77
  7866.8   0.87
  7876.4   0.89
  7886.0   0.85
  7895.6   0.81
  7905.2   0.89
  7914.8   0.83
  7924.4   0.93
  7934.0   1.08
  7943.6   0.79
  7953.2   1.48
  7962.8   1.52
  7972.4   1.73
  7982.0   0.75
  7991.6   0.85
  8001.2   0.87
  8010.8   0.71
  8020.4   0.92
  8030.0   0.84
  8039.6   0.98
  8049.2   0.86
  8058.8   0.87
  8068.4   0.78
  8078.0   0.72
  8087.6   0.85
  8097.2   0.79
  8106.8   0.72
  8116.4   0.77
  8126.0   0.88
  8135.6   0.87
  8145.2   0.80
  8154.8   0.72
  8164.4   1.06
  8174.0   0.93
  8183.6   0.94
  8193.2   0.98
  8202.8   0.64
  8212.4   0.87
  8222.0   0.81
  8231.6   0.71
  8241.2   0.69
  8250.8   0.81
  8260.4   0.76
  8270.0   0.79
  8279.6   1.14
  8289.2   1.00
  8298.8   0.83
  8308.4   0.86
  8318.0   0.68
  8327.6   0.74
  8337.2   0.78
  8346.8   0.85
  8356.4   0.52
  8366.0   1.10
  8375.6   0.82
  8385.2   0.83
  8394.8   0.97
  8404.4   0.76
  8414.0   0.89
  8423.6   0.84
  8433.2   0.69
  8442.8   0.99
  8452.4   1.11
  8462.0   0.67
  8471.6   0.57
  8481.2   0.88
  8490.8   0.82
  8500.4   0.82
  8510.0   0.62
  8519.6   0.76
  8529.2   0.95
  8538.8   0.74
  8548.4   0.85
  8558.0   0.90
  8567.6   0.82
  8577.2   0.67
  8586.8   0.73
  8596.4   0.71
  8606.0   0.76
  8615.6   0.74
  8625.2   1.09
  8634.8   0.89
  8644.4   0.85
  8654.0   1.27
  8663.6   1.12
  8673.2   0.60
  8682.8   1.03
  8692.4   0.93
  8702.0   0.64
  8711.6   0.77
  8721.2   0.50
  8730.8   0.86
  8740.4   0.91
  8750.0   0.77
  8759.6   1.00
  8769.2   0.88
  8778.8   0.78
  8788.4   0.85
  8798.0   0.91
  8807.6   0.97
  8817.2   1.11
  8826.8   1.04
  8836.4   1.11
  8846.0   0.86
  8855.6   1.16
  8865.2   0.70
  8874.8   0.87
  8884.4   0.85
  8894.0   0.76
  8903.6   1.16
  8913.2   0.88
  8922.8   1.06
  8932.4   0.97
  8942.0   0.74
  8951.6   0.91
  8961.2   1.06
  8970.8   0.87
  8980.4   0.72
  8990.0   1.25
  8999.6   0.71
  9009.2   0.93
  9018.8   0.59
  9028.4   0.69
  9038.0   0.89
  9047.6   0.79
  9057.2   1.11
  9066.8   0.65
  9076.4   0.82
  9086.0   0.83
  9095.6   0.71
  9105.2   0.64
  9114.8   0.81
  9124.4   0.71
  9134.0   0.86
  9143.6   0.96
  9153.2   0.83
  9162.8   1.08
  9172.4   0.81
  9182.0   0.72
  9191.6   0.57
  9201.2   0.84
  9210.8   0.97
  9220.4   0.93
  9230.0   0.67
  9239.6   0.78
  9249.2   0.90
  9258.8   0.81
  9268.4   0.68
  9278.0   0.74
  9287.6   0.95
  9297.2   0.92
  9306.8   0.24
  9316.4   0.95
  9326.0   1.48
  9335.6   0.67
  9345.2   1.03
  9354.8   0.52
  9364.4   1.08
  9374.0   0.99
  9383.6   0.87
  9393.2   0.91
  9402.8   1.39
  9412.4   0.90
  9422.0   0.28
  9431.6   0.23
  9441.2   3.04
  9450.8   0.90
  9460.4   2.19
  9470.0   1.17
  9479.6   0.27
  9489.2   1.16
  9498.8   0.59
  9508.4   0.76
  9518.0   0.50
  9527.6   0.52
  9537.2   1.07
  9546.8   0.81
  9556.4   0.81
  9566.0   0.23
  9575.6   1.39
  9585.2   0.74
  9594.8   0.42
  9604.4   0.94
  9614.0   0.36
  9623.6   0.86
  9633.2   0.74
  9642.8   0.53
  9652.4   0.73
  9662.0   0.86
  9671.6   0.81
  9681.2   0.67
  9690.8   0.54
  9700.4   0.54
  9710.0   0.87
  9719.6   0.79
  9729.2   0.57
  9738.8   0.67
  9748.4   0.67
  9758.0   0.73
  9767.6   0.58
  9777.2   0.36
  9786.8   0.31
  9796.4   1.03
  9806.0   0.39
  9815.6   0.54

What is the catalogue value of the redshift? 0.185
